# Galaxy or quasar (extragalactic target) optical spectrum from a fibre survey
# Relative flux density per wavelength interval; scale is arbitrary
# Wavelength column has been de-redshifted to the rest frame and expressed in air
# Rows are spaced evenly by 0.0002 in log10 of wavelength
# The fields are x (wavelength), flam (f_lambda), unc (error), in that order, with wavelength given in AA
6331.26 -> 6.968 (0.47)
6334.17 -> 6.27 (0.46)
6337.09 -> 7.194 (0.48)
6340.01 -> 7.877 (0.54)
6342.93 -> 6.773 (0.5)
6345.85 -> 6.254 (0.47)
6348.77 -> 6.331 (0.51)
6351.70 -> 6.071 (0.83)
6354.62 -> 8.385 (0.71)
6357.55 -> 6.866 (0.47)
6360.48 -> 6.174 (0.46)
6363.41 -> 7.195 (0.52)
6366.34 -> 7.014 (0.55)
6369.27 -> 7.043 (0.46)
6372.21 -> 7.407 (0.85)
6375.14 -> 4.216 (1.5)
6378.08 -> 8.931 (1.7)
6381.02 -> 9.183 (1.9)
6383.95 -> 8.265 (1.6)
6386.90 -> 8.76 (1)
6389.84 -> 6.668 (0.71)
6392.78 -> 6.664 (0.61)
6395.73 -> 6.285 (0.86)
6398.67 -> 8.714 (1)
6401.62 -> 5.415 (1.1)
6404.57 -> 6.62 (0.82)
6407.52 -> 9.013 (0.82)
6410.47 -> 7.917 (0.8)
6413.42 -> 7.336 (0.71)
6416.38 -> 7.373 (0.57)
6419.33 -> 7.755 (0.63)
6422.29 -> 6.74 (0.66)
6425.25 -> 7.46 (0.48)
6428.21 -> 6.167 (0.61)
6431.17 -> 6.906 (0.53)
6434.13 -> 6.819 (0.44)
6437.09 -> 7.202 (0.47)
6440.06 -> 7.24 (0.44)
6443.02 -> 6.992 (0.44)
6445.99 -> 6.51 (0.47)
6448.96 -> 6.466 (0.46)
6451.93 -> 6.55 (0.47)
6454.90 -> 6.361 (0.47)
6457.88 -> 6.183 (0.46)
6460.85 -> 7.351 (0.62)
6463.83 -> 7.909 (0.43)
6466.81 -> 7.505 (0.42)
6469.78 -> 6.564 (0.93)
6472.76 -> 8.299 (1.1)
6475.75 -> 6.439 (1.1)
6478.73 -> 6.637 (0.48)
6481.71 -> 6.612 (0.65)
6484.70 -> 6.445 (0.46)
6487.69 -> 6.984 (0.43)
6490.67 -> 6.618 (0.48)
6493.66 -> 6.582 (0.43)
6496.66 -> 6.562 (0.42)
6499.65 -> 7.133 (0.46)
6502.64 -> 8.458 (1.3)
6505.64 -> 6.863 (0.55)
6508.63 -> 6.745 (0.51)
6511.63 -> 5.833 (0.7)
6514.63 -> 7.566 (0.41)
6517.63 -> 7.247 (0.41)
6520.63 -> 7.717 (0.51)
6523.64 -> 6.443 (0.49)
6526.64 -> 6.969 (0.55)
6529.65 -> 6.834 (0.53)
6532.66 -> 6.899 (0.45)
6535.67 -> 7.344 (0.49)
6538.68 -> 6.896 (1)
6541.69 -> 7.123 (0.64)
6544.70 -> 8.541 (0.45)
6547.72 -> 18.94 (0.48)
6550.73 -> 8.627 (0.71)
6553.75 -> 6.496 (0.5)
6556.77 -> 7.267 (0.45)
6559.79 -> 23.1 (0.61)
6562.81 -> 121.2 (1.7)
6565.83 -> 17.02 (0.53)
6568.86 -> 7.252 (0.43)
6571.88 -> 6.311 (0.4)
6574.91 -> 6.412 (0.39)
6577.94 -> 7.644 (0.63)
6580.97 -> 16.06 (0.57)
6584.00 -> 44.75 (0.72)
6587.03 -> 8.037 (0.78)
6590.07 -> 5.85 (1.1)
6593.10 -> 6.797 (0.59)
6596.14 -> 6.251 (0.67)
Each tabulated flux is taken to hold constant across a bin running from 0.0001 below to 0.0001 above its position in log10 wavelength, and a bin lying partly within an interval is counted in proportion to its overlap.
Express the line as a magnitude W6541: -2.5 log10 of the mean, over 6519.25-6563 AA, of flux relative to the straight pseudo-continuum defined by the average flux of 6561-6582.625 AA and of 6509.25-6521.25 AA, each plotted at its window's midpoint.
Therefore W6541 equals 0.263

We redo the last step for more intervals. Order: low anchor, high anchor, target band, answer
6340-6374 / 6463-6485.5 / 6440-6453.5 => 0.049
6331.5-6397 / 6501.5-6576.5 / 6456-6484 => 0.467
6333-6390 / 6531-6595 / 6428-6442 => 0.458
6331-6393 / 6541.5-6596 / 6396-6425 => 0.296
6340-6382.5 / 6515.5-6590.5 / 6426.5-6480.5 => 0.498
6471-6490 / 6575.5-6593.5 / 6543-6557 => 0.196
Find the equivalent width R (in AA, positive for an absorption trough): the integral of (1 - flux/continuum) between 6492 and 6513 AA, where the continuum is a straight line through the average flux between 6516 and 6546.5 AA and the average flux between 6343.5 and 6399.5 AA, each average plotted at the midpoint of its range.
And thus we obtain 1.1 AA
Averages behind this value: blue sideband 7.16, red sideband 7.31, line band 6.89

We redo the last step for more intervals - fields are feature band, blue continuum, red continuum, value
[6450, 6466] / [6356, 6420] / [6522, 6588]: 6.0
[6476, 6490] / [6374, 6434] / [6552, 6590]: 7.5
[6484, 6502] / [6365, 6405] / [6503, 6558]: 2.0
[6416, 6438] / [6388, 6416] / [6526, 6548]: 1.1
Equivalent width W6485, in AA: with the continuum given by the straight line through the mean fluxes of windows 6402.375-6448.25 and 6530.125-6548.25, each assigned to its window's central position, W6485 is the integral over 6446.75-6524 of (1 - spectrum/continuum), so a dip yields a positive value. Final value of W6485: 9.8 AA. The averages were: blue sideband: 7.16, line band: 6.93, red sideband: 8.63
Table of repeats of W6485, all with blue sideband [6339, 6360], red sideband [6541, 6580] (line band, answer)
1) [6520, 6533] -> 7.7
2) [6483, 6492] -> 5.0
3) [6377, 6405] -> 5.0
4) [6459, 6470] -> 5.0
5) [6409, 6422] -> 3.9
